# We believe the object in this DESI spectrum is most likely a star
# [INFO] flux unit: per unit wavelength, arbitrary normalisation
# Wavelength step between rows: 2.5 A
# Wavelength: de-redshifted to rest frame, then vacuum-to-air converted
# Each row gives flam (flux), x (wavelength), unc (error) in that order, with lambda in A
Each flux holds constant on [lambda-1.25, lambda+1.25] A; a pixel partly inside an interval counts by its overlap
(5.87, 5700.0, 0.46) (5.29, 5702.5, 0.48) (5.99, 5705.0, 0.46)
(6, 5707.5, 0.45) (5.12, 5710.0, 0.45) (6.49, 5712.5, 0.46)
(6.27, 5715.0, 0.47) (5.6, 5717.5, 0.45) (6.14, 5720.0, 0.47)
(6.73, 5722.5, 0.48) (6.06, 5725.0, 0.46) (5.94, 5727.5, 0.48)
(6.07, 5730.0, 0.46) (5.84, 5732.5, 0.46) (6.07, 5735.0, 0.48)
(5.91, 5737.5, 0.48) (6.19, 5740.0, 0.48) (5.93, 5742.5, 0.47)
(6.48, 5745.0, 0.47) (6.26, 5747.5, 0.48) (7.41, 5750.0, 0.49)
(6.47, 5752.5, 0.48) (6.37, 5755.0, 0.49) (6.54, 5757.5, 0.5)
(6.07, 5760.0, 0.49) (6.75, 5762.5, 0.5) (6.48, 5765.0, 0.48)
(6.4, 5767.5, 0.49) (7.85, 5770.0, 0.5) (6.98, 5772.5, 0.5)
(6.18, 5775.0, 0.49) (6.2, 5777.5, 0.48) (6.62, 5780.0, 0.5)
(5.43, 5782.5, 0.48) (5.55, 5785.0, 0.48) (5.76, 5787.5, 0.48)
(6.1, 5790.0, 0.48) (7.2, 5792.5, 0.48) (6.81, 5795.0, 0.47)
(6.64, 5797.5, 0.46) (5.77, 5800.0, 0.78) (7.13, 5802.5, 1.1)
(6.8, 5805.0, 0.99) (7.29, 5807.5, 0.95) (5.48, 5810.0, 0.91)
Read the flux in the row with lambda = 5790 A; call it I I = 6.1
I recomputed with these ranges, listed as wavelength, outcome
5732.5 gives 5.84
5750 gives 7.41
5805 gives 6.8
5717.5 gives 5.6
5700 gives 5.87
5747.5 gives 6.26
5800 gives 5.77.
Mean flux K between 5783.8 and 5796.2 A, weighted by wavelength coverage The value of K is 6.28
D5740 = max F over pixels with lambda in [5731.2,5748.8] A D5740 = 6.48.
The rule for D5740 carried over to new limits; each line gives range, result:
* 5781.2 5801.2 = 7.2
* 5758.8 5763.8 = 6.75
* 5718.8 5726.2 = 6.73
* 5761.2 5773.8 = 7.85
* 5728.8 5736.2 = 6.07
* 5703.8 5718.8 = 6.49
